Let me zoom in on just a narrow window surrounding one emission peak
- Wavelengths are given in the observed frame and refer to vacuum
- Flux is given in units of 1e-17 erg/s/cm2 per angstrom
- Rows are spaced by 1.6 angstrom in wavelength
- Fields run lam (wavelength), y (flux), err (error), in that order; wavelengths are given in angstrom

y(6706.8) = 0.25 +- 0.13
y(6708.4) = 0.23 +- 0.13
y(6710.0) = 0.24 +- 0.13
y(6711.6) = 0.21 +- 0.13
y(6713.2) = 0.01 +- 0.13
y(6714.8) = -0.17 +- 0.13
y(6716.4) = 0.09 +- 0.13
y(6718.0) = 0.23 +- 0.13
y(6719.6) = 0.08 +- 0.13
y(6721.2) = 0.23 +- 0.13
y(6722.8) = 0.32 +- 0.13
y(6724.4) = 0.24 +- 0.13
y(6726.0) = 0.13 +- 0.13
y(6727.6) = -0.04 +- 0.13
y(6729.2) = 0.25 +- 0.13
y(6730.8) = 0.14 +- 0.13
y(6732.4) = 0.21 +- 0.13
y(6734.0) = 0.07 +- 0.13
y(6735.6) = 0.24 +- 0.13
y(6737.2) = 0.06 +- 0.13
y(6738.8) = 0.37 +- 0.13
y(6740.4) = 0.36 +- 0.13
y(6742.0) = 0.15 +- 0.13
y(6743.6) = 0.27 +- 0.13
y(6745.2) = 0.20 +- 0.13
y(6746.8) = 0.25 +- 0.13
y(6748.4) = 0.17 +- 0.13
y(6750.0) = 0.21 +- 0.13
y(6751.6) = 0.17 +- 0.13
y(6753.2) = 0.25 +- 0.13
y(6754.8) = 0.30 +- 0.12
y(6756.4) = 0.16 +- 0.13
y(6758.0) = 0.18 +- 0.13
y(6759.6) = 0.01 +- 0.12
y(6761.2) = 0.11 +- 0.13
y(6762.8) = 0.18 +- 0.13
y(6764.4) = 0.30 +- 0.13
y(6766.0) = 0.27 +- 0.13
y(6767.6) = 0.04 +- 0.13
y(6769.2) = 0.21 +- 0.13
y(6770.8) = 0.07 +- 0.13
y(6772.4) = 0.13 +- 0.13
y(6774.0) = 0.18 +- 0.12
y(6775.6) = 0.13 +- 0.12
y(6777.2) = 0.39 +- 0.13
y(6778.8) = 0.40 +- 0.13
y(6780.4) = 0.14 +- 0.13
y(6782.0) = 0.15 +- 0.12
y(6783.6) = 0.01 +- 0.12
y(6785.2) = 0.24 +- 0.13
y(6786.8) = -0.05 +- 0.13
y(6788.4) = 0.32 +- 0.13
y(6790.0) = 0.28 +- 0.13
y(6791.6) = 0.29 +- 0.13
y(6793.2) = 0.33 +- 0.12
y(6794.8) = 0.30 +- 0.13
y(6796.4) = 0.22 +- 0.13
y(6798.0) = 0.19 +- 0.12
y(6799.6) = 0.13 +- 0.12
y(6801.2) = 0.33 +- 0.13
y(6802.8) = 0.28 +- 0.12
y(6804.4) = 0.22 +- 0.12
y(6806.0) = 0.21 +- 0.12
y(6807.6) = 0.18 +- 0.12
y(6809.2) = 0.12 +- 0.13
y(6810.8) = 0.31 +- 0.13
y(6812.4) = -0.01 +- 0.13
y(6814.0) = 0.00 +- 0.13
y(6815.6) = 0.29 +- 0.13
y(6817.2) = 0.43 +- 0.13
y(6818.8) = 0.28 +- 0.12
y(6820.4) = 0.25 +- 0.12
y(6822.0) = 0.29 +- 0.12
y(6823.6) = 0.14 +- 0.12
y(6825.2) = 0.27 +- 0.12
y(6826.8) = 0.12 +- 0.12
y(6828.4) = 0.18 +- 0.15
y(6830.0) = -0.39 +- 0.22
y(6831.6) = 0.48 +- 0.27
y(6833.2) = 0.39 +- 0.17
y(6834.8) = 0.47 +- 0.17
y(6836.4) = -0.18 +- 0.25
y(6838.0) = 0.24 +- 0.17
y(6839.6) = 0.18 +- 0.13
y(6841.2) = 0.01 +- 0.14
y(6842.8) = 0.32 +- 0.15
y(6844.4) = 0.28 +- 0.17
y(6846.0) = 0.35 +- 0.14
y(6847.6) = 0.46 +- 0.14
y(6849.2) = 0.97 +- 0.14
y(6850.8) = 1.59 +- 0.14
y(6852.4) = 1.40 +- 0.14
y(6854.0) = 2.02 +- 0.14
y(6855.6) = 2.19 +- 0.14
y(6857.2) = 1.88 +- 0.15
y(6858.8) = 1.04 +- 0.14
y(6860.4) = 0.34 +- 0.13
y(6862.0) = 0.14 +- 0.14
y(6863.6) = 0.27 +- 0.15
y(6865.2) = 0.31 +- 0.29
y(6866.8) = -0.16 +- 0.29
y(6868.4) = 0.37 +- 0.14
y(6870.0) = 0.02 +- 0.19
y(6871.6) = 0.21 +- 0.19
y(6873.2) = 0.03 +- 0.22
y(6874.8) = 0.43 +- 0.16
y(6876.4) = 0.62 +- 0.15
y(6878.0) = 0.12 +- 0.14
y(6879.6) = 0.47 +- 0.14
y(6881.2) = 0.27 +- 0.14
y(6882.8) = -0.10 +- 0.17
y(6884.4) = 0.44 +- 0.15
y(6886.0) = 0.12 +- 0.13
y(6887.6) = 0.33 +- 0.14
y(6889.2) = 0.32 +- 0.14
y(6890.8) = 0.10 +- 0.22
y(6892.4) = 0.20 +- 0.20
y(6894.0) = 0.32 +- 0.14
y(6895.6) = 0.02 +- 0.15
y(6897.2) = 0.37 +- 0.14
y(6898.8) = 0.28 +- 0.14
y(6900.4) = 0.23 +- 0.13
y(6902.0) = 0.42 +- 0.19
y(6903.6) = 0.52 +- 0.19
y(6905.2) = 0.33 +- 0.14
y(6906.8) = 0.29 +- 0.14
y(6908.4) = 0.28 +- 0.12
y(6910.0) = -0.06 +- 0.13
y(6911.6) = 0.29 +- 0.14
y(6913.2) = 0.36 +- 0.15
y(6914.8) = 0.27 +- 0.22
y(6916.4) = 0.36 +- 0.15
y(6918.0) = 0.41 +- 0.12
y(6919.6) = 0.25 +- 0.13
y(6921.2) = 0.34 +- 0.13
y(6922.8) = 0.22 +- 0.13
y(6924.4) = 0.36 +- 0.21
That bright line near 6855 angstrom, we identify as [O II] 3727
